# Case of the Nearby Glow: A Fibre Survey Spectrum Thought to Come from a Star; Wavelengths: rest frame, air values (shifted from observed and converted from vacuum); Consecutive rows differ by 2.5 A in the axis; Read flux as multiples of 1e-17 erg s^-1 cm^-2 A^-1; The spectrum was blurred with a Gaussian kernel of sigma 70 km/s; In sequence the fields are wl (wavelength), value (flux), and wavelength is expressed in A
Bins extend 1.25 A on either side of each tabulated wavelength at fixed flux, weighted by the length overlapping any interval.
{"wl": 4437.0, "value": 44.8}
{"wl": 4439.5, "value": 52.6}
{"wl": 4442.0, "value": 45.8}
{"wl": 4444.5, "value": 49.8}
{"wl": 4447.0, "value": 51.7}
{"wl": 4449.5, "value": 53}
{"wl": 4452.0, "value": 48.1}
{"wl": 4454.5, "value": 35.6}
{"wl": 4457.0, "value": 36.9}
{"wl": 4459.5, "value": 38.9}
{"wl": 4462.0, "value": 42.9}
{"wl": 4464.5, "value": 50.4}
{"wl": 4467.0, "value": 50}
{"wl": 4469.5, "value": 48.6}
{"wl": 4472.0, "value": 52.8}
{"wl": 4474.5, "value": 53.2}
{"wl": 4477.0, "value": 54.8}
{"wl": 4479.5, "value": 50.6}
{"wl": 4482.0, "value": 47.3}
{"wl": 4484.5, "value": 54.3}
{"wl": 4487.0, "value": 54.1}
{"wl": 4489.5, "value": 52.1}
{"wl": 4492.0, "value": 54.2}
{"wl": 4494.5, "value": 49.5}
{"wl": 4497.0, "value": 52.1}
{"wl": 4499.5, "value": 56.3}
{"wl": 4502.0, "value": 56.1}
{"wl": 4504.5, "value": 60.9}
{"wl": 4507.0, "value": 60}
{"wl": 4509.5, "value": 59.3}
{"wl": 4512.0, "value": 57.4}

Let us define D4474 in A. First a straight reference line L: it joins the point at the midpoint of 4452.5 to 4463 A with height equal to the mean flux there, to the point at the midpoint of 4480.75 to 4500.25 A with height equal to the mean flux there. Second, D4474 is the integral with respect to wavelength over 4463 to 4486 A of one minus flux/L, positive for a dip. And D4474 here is -2.7 A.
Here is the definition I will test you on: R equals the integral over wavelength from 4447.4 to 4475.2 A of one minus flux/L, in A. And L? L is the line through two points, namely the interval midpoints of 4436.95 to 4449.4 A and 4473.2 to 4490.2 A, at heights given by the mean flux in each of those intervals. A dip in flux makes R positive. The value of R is 2.5 A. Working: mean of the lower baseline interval 49.7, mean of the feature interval 46.4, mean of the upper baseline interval 52.4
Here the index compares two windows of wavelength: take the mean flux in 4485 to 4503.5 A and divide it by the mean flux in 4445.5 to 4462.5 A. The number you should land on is 1.22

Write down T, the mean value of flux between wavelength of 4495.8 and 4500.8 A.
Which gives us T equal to 54.2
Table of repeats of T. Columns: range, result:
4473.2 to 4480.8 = 52.8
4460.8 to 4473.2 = 48.9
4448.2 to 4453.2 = 50.6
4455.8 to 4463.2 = 39.6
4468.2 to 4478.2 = 52.3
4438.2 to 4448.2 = 49.9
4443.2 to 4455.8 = 47.6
